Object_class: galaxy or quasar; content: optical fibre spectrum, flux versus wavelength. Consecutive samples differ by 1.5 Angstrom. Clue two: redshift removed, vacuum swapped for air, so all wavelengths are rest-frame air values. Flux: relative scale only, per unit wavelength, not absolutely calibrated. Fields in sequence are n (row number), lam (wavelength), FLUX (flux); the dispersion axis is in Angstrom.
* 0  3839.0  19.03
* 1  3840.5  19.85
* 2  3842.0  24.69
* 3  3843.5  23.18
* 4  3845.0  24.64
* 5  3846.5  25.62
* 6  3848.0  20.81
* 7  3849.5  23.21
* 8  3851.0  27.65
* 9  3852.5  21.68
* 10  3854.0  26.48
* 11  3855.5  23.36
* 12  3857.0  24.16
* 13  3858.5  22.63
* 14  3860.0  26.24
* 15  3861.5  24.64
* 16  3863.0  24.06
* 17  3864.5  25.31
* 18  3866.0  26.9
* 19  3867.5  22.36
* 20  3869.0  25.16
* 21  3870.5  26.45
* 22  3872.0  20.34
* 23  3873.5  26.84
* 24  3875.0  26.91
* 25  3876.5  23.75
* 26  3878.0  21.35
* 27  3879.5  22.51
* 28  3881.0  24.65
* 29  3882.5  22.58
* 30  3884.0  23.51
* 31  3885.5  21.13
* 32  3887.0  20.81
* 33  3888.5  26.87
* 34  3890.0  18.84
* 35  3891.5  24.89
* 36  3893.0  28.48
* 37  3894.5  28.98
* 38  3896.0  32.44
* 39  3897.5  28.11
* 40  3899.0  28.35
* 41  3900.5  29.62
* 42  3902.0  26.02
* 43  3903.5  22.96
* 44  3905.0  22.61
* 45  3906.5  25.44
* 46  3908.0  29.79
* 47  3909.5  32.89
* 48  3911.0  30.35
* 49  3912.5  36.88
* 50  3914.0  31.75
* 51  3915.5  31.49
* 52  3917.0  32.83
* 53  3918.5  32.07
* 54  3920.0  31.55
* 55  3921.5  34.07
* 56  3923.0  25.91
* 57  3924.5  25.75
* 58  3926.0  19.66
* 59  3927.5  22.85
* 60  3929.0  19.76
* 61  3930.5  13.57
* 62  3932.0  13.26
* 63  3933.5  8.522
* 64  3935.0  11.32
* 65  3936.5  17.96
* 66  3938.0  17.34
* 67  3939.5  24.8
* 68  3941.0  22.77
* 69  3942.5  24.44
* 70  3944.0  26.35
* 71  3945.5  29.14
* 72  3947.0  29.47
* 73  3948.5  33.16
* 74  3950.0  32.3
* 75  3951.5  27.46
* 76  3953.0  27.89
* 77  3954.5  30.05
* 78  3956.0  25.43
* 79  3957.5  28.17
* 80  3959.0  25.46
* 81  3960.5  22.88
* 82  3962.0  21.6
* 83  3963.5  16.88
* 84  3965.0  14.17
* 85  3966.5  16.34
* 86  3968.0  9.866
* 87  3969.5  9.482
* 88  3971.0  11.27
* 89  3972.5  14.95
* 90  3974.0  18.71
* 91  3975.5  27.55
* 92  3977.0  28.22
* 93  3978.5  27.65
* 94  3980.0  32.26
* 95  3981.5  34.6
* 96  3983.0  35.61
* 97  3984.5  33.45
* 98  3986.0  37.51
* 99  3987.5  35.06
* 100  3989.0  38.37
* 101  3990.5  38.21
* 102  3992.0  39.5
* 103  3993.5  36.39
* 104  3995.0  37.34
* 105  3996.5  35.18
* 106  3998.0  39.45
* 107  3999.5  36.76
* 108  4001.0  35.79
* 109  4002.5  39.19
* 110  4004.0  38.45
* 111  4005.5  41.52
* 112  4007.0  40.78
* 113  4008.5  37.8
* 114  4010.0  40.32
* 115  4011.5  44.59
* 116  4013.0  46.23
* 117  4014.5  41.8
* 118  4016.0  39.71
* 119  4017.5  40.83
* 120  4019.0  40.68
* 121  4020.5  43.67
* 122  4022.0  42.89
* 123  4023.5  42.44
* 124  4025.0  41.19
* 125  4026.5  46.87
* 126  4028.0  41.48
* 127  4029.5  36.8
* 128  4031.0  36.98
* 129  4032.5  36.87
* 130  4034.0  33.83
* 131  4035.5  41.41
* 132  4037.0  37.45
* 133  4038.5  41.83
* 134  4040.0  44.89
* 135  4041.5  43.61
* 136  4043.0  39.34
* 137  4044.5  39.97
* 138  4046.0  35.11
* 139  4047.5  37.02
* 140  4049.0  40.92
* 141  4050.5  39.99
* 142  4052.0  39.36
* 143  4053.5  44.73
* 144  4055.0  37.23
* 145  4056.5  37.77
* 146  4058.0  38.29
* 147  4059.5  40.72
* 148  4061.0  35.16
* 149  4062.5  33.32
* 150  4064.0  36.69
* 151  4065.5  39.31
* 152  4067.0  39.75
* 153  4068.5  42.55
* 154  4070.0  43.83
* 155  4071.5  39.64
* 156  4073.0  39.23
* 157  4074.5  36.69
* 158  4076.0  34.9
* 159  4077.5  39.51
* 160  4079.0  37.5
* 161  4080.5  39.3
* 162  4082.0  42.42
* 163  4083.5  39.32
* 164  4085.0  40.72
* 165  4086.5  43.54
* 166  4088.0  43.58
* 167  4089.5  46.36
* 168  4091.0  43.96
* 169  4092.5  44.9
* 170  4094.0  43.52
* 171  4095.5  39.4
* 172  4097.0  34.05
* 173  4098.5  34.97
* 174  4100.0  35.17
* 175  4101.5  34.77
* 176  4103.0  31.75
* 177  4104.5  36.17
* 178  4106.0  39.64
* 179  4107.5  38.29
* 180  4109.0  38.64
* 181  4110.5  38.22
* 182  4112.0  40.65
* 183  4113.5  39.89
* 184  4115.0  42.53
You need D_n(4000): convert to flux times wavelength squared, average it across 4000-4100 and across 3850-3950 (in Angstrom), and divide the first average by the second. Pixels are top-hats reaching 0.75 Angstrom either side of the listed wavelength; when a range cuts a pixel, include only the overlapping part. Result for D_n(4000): 1.72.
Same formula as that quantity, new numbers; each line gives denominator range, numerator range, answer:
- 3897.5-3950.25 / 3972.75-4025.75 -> 1.51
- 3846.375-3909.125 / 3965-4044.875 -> 1.52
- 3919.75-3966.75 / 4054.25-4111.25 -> 1.81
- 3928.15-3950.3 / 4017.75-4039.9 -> 1.98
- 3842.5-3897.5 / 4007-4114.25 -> 1.79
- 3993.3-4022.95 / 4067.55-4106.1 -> 1.03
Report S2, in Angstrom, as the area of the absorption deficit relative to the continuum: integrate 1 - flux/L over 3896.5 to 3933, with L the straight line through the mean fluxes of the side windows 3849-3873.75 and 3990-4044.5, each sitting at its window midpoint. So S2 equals 3.5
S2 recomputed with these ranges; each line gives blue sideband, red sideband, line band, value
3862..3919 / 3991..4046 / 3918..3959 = 9.5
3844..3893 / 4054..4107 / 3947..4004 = 5.6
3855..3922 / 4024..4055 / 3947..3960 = 1.4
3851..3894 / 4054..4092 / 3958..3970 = 5.3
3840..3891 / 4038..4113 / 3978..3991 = -0.9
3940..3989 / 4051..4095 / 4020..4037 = -3.1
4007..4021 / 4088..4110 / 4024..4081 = 1.6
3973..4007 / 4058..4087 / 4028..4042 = -0.8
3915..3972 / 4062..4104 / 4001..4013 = -4.0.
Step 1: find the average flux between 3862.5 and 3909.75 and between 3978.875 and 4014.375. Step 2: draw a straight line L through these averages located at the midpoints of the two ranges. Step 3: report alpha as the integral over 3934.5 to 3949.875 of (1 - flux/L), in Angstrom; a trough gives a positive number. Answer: 3.67 Angstrom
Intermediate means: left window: 25.3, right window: 38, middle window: 24.2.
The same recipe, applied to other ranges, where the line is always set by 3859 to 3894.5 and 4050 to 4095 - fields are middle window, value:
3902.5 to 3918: -1.6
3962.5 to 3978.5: 7.3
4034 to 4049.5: -0.9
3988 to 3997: -1.0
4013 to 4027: -2.5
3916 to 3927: -0.4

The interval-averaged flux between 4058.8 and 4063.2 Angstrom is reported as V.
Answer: 36.4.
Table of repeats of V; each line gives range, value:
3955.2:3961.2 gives 25.5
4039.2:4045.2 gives 42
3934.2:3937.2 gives 14.5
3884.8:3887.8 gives 21.1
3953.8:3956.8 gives 27.7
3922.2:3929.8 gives 22.8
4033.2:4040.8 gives 39.9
